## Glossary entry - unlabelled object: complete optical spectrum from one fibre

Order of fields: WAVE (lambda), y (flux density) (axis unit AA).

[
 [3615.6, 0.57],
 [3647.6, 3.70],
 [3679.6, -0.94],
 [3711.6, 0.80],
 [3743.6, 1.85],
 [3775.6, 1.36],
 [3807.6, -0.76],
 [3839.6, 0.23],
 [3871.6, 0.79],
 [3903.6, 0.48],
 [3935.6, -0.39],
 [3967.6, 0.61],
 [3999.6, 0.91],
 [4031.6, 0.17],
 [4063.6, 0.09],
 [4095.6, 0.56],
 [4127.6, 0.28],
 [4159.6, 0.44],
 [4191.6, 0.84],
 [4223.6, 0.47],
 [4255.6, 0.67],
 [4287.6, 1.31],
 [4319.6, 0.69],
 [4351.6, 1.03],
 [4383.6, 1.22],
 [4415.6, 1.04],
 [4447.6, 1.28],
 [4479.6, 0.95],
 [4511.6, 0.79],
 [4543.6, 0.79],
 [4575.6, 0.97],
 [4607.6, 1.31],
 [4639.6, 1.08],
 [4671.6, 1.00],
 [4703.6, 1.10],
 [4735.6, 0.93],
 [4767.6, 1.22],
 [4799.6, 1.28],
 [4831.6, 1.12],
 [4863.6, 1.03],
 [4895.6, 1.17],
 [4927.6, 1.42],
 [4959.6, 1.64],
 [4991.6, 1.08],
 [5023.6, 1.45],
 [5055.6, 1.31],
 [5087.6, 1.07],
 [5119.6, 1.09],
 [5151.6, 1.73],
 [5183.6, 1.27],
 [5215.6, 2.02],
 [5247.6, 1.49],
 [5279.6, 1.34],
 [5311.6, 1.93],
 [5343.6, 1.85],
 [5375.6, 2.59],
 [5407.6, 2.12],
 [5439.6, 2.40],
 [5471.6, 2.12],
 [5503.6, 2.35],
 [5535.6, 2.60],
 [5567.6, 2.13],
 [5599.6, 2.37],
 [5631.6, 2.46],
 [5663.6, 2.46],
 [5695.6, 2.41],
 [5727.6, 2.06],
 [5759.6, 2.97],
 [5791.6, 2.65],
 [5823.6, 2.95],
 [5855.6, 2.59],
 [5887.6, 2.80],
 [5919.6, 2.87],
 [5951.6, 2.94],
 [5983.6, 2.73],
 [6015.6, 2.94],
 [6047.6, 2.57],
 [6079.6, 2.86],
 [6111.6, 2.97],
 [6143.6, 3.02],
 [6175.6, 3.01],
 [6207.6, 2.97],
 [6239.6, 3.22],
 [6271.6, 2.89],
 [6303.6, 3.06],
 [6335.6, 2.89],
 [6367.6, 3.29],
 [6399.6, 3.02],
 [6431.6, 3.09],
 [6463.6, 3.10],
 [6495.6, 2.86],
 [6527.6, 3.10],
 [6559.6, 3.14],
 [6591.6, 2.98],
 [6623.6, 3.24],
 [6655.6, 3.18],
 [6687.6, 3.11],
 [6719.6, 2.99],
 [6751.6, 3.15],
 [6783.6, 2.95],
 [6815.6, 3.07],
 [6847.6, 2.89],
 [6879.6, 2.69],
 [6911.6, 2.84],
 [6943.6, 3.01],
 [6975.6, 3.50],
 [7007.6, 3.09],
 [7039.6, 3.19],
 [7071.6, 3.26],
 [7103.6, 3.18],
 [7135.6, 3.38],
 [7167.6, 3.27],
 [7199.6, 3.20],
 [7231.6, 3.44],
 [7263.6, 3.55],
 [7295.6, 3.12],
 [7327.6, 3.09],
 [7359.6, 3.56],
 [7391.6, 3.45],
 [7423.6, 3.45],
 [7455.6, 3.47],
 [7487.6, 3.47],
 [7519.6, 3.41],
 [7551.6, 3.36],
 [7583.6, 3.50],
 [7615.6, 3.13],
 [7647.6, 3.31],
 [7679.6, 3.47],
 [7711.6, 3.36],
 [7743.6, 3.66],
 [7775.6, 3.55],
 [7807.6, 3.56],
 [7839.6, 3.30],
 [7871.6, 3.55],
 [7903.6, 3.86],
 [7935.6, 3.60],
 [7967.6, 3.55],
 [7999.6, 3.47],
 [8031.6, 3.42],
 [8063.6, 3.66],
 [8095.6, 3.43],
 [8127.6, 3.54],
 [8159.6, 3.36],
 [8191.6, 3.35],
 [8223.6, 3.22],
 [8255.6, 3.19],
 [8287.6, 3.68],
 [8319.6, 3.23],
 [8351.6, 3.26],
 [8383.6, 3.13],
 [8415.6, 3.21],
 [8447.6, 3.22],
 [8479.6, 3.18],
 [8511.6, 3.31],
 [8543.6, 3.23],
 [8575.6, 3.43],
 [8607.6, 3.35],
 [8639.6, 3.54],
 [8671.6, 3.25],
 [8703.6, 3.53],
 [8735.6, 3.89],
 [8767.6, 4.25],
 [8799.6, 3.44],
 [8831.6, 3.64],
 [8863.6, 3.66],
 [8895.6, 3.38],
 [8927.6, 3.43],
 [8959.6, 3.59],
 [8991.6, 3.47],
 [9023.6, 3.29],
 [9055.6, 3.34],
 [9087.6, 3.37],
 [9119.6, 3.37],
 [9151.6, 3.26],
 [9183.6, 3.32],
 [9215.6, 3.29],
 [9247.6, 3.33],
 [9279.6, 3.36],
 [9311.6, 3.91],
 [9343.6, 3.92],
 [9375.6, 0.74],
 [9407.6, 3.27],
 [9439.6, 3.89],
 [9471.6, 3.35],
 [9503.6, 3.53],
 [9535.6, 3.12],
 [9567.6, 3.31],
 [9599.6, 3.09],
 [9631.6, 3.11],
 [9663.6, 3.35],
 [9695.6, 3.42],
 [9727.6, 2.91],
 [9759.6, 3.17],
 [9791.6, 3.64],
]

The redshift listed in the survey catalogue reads 0.33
